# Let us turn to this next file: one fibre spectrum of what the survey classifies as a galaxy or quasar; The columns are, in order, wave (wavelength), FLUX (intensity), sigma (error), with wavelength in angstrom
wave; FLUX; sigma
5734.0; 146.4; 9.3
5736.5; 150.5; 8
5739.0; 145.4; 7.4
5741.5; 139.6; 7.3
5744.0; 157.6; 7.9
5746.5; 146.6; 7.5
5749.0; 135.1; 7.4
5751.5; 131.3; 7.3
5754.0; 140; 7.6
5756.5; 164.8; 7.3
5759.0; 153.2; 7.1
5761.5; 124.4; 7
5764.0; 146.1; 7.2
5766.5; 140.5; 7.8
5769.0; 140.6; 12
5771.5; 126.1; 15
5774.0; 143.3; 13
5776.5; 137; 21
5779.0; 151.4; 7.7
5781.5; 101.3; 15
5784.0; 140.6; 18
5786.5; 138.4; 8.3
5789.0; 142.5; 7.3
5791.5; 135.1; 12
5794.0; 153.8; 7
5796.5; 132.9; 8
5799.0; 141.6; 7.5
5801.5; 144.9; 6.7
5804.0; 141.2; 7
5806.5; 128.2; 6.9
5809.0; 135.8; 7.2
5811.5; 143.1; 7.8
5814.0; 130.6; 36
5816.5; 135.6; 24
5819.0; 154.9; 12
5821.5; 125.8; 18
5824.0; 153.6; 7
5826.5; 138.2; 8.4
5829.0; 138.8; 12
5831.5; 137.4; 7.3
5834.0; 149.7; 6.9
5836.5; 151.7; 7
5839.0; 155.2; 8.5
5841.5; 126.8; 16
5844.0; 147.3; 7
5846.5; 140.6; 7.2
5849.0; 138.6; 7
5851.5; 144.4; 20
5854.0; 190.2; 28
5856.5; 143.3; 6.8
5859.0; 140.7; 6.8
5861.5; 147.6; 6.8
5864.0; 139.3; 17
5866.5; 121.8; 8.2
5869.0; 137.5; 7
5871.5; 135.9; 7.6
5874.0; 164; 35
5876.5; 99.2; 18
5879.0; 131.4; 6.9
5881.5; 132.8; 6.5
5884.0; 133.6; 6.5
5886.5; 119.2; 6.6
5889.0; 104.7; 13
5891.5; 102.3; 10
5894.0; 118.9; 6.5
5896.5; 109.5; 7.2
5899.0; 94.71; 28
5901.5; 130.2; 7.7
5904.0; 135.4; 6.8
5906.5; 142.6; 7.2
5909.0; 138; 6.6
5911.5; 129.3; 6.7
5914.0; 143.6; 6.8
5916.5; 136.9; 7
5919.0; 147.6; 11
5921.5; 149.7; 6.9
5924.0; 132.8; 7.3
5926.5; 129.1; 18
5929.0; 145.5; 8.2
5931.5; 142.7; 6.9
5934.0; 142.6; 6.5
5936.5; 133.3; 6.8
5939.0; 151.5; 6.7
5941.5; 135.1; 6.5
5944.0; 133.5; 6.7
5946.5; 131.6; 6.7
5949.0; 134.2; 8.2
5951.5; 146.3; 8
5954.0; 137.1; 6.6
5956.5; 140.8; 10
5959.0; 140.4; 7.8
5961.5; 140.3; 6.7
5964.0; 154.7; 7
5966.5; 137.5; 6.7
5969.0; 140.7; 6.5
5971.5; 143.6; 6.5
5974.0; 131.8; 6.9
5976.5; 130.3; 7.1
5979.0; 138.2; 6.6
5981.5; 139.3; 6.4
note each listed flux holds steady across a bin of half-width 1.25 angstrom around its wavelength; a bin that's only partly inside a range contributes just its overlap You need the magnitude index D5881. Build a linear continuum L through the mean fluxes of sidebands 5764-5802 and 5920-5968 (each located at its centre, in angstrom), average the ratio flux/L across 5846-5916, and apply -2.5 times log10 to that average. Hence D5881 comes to 0.05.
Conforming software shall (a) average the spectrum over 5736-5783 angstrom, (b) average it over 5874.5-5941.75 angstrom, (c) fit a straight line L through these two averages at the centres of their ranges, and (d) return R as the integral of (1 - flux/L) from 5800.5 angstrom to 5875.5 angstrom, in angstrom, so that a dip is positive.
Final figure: -4.12 angstrom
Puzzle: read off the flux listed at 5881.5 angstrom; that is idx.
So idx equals 132.8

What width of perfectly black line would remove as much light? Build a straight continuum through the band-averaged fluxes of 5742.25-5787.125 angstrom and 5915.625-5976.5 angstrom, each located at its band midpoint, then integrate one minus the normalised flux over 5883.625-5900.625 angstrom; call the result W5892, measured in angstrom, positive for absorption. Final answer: 3.5 angstrom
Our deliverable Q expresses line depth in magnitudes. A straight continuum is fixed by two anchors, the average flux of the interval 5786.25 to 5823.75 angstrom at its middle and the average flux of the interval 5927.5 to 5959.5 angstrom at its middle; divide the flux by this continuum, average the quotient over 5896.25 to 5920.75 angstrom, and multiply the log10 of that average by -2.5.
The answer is 0.059 mag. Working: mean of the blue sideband 139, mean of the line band 132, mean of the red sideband 139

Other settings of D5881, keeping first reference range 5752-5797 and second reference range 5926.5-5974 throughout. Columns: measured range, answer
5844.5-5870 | -0.04 mag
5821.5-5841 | -0.04 mag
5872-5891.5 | 0.12 mag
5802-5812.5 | 0.02 mag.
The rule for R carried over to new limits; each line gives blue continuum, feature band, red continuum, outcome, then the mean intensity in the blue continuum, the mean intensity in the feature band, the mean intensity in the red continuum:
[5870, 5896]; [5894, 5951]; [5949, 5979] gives -1.28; 124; 135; 140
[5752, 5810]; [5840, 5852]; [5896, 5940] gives -0.18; 139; 140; 136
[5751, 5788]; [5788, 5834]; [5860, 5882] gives -0.97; 139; 140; 135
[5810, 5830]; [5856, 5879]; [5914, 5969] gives 0.66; 140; 136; 140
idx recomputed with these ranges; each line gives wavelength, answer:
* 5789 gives 142.5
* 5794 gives 153.8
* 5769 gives 140.6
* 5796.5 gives 132.9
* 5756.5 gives 164.8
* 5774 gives 143.3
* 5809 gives 135.8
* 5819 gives 154.9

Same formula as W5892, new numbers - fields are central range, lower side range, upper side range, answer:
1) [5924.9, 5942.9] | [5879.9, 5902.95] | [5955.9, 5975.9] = -1.3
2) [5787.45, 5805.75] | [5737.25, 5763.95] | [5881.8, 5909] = -0.6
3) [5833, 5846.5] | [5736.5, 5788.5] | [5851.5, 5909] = -1.1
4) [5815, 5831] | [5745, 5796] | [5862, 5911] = -0.9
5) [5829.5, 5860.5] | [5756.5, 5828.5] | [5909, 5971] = -1.7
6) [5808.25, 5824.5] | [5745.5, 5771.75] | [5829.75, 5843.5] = 0.5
